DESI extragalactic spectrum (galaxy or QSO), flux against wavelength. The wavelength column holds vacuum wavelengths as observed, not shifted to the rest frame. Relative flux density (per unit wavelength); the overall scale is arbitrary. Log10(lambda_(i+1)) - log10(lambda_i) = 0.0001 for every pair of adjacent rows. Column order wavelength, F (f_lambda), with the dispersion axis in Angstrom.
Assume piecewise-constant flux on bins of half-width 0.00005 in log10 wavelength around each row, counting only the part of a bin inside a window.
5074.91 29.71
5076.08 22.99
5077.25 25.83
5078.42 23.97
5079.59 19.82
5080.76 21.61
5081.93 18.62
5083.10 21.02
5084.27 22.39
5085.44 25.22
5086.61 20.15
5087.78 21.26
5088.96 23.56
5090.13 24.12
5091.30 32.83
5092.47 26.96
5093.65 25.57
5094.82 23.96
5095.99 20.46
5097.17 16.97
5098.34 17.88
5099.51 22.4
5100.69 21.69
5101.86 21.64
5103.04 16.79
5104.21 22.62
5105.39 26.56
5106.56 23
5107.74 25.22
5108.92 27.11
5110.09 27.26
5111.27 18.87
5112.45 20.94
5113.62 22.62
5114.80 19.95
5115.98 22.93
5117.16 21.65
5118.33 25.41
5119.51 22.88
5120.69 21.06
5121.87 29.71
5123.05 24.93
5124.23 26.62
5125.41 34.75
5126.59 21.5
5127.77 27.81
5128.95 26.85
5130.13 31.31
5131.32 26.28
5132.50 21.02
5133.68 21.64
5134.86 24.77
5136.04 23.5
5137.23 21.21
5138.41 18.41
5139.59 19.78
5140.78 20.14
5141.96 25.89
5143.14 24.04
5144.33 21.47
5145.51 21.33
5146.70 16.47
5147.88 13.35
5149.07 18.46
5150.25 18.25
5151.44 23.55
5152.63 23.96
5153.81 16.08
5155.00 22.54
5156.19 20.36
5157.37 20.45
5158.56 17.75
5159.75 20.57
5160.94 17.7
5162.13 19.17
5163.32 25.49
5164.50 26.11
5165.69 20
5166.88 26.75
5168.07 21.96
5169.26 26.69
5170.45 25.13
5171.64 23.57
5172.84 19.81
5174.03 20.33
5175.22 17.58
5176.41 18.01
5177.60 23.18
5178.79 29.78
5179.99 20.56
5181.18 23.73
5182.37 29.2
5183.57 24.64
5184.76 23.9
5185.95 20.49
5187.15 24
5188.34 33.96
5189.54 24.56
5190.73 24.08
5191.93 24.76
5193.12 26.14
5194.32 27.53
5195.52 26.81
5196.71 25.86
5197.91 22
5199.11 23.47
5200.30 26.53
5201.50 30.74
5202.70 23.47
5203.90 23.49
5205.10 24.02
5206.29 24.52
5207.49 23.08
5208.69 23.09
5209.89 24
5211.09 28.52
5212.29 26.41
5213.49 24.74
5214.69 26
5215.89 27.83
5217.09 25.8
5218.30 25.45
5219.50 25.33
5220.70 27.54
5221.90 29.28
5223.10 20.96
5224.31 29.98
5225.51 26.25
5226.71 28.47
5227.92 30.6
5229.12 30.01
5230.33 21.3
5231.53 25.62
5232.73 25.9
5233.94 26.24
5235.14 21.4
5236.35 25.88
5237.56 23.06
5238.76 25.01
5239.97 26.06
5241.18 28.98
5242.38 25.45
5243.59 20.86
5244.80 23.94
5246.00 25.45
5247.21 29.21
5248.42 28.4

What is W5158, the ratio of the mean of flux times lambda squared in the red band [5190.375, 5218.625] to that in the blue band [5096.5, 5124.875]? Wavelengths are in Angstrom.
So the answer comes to 1.2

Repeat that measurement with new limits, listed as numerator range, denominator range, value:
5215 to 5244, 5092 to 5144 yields 1.16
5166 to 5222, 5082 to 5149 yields 1.11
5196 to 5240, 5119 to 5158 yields 1.16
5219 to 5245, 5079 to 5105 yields 1.23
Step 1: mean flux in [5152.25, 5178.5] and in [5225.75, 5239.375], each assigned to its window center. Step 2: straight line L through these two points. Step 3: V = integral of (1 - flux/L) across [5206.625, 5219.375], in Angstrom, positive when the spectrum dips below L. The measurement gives -0.5 Angstrom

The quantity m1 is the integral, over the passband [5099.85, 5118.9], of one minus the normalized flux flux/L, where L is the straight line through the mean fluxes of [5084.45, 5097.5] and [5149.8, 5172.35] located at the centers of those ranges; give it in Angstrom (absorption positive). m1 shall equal 0.45 Angstrom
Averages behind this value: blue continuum 23.8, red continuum 21.9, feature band 22.8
